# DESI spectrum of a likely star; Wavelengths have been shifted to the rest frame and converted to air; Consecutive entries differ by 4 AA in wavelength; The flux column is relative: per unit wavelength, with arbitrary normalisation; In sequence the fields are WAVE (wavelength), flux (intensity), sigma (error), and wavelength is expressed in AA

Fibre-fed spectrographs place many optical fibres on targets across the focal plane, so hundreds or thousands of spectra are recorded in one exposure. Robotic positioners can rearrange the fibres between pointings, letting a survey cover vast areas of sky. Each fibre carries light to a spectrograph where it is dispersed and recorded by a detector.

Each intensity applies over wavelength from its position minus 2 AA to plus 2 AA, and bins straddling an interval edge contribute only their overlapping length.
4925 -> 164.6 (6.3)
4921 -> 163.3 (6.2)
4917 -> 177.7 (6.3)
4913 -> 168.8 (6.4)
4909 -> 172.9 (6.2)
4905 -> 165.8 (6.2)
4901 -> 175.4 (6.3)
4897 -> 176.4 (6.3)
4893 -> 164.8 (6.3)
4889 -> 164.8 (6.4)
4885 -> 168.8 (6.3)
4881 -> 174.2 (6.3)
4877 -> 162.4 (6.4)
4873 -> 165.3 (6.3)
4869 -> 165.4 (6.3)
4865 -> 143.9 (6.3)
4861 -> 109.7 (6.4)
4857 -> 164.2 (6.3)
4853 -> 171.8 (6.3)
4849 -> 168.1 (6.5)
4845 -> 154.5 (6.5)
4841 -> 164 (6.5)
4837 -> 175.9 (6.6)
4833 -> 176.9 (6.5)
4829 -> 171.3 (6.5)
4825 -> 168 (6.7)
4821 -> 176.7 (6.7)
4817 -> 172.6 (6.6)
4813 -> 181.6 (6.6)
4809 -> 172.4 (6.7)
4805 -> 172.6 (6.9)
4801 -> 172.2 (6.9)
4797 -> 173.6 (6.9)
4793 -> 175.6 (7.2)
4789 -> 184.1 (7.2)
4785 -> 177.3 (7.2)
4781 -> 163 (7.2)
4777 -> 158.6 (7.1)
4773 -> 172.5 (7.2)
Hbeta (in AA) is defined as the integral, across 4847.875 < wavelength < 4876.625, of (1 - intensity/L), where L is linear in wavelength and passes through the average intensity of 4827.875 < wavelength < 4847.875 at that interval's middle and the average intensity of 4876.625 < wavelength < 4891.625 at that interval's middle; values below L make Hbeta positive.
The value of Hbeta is 2.2 AA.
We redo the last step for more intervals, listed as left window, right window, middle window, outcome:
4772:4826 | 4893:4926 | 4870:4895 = 0.6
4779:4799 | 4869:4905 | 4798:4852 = 0.4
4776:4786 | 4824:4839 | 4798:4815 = -0.5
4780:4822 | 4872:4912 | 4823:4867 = 2.9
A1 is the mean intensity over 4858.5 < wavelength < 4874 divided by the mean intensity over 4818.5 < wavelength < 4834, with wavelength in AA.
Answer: 0.84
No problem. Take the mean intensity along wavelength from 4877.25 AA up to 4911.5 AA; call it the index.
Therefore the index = 170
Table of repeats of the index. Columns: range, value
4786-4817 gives 176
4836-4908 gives 163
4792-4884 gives 167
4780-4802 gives 175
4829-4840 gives 174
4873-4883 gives 168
